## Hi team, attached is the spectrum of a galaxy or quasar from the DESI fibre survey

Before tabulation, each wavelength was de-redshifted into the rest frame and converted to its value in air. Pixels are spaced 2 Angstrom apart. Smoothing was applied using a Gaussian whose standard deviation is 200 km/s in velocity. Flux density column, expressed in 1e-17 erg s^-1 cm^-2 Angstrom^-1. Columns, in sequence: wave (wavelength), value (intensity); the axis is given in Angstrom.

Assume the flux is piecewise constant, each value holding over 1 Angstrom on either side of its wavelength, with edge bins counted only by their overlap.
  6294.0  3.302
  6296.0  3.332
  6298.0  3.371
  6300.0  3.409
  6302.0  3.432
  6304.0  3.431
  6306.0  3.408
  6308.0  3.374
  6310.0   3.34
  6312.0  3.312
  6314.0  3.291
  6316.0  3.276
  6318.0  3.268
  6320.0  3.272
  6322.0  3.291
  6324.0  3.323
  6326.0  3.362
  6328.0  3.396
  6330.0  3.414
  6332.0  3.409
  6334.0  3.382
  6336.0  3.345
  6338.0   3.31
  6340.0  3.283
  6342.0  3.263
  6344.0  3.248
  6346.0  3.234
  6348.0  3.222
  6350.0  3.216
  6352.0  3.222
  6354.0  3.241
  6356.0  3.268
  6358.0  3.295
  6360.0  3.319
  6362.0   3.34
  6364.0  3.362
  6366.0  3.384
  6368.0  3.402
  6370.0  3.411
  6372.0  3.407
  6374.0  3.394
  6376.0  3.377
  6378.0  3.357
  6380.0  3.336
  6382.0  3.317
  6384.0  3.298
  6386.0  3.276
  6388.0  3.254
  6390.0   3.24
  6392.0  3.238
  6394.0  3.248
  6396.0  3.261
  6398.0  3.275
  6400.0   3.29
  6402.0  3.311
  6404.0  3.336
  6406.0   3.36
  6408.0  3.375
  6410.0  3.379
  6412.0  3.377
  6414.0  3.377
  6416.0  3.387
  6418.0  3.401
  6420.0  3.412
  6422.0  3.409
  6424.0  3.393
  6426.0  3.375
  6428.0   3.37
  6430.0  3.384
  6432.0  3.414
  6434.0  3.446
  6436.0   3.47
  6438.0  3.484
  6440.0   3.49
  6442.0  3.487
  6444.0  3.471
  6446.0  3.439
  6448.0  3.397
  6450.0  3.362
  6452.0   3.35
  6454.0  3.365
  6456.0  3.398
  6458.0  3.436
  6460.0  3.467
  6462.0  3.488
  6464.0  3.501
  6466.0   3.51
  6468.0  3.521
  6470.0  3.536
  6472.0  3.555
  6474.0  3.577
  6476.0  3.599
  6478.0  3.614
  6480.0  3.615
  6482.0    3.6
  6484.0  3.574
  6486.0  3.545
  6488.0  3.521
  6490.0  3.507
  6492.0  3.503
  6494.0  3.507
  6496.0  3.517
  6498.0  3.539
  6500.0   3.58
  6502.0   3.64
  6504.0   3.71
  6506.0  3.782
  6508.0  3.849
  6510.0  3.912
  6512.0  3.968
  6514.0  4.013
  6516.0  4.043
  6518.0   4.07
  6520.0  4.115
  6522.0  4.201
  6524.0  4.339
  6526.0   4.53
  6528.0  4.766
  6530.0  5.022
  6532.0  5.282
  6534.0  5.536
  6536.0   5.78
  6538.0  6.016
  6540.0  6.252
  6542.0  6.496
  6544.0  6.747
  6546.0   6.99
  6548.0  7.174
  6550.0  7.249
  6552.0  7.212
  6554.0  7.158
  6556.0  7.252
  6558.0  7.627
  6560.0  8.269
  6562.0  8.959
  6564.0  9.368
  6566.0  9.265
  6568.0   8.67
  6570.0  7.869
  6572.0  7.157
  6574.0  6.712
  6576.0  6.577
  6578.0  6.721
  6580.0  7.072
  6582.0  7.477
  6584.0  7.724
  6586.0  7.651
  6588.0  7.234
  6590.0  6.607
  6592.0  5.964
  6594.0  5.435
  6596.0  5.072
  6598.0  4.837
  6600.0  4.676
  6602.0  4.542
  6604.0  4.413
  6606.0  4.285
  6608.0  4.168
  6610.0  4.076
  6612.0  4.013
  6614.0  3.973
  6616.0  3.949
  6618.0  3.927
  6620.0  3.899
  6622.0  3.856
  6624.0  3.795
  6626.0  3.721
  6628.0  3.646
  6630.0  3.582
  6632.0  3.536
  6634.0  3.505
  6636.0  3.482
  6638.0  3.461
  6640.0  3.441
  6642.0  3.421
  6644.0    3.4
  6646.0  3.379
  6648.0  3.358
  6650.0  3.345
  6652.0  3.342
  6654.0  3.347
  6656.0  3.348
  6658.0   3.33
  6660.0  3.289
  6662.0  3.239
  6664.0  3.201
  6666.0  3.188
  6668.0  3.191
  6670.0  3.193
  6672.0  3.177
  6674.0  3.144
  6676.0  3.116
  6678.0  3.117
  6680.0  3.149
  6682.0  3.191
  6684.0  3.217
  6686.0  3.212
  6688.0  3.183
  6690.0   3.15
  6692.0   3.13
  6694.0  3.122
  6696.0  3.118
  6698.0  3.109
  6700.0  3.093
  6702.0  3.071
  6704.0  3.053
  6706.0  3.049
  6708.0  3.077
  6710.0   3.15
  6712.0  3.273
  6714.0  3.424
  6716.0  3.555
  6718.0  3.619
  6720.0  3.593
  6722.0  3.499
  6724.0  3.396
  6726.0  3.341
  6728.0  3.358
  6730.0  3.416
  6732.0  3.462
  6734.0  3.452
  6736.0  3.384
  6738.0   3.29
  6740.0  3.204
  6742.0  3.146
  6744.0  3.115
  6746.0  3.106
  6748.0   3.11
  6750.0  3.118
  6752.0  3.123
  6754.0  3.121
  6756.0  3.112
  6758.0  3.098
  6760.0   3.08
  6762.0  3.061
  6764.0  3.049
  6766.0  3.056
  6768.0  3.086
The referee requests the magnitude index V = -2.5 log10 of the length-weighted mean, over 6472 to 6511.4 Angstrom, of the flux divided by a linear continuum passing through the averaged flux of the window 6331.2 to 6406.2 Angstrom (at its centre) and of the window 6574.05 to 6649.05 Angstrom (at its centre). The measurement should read 0.12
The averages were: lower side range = 3.31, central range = 3.62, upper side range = 4.72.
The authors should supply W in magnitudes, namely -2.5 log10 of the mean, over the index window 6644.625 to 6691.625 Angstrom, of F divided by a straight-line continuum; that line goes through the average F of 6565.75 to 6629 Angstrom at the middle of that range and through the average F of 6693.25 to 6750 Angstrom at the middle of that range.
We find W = 0.294 mag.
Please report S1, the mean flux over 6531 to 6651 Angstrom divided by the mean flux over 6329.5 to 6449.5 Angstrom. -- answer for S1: 1.7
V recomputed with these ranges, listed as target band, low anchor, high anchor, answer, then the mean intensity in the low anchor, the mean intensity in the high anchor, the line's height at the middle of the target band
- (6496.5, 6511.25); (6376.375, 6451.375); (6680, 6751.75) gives -0.118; 3.36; 3.25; 3.33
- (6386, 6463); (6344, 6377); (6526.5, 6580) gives 0.312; 3.32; 6.98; 4.53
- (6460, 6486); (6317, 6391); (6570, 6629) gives 0.205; 3.32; 5.33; 4.29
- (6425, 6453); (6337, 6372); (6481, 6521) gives 0.037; 3.3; 3.72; 3.54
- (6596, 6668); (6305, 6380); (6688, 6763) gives -0.147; 3.32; 3.23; 3.25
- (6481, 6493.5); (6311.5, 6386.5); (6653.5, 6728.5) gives -0.081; 3.32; 3.24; 3.29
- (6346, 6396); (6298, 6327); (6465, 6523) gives 0.048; 3.34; 3.7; 3.46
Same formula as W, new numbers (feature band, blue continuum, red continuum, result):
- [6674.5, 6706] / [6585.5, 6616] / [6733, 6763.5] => 0.24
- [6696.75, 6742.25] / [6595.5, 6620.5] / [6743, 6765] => 0.02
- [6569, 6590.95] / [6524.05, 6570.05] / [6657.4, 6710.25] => -0.20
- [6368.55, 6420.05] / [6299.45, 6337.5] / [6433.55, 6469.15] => 0.02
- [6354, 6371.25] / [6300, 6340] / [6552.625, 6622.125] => 0.14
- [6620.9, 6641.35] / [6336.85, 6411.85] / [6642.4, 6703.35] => -0.12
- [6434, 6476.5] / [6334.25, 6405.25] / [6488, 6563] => 0.24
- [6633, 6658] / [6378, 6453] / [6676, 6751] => -0.04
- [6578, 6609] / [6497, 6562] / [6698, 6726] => -0.24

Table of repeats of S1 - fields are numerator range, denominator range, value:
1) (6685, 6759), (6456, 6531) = 0.86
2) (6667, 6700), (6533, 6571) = 0.43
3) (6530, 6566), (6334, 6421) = 2.12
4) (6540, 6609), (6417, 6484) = 1.95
